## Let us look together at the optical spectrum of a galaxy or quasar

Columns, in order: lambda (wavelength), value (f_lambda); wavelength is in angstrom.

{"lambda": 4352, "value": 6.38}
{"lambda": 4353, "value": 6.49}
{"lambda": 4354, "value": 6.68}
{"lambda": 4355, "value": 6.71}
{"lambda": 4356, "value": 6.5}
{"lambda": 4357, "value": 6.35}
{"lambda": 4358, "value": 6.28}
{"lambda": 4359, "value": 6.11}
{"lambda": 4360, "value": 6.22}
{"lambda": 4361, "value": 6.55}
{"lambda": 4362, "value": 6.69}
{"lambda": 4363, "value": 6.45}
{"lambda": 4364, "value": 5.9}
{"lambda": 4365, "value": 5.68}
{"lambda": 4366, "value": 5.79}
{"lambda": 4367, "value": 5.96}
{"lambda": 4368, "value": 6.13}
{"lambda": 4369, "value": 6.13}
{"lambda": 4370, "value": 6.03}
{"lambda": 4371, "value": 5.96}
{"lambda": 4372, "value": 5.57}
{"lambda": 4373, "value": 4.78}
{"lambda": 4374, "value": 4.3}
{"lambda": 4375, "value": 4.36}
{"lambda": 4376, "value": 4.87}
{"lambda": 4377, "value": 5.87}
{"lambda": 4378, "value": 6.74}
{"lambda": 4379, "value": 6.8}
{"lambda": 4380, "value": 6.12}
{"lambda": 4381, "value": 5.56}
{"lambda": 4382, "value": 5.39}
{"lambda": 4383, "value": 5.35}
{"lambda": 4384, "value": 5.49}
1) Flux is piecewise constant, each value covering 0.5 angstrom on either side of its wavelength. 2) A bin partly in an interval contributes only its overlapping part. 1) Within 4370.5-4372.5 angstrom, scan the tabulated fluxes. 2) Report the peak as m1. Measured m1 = 5.96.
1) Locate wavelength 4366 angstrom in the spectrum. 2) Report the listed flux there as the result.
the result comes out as 5.79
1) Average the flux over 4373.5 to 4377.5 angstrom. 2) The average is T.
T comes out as 4.85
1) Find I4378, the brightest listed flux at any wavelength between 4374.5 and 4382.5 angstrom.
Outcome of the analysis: 6.8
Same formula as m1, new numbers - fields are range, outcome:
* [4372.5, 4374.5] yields 4.78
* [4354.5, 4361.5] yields 6.71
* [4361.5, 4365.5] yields 6.69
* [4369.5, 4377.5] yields 6.03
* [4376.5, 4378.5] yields 6.74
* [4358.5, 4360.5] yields 6.22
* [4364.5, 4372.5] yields 6.13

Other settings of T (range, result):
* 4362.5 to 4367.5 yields 5.96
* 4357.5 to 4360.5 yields 6.2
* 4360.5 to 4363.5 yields 6.56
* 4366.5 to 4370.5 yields 6.06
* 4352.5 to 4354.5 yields 6.58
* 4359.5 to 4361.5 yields 6.38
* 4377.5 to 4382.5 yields 6.12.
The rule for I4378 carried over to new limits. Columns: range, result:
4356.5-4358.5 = 6.35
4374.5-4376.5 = 4.87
